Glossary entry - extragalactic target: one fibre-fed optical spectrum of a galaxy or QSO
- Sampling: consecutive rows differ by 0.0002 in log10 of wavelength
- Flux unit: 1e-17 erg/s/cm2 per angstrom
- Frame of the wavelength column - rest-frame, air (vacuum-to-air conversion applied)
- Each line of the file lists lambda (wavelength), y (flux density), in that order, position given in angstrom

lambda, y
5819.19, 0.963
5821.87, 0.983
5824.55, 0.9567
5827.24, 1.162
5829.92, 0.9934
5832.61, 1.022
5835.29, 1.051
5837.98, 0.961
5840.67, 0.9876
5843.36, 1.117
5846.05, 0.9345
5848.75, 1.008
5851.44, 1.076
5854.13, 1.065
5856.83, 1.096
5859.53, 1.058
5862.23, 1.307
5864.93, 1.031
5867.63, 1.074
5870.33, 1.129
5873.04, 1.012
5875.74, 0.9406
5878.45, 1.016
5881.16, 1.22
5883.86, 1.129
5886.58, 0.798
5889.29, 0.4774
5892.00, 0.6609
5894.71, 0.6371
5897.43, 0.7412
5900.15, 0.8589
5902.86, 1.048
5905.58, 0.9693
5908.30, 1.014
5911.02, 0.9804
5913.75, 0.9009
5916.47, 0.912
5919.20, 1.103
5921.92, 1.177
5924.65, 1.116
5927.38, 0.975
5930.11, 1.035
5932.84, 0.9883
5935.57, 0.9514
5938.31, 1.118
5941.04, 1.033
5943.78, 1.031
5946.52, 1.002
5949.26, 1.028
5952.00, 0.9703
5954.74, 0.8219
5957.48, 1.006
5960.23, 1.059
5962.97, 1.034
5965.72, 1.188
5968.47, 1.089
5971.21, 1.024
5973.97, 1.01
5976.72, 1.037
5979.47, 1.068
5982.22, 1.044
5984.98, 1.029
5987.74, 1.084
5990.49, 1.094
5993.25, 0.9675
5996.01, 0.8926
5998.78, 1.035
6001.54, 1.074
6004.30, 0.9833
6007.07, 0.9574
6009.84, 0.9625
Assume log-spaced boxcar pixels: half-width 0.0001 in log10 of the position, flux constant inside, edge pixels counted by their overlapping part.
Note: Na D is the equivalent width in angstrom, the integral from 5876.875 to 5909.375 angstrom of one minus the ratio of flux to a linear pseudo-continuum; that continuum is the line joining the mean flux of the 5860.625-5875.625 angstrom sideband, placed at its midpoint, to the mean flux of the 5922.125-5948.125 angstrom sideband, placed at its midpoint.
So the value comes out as 5.8 angstrom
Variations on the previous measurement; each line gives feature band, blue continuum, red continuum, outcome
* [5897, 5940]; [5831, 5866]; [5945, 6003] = 1.65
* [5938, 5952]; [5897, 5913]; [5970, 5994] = -0.48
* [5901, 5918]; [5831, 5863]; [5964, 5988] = 1.42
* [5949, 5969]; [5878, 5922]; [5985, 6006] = -0.90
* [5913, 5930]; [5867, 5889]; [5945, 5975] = -0.32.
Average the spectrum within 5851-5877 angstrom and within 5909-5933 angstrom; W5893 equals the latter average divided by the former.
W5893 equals 0.95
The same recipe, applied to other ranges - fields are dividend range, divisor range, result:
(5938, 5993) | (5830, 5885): 0.98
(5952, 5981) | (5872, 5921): 1.13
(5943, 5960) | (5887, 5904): 1.33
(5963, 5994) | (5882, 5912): 1.24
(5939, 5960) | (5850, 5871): 0.90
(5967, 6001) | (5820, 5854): 1.01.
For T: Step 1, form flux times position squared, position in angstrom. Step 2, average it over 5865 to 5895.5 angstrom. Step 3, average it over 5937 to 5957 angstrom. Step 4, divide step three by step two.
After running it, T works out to 1.10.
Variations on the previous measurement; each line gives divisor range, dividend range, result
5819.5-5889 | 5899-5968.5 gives 1.01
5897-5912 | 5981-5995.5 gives 1.12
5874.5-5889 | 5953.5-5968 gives 1.08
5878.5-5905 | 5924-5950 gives 1.22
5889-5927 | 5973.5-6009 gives 1.15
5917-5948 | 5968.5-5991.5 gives 1.02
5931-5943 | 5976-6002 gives 1.02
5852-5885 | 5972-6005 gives 0.98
